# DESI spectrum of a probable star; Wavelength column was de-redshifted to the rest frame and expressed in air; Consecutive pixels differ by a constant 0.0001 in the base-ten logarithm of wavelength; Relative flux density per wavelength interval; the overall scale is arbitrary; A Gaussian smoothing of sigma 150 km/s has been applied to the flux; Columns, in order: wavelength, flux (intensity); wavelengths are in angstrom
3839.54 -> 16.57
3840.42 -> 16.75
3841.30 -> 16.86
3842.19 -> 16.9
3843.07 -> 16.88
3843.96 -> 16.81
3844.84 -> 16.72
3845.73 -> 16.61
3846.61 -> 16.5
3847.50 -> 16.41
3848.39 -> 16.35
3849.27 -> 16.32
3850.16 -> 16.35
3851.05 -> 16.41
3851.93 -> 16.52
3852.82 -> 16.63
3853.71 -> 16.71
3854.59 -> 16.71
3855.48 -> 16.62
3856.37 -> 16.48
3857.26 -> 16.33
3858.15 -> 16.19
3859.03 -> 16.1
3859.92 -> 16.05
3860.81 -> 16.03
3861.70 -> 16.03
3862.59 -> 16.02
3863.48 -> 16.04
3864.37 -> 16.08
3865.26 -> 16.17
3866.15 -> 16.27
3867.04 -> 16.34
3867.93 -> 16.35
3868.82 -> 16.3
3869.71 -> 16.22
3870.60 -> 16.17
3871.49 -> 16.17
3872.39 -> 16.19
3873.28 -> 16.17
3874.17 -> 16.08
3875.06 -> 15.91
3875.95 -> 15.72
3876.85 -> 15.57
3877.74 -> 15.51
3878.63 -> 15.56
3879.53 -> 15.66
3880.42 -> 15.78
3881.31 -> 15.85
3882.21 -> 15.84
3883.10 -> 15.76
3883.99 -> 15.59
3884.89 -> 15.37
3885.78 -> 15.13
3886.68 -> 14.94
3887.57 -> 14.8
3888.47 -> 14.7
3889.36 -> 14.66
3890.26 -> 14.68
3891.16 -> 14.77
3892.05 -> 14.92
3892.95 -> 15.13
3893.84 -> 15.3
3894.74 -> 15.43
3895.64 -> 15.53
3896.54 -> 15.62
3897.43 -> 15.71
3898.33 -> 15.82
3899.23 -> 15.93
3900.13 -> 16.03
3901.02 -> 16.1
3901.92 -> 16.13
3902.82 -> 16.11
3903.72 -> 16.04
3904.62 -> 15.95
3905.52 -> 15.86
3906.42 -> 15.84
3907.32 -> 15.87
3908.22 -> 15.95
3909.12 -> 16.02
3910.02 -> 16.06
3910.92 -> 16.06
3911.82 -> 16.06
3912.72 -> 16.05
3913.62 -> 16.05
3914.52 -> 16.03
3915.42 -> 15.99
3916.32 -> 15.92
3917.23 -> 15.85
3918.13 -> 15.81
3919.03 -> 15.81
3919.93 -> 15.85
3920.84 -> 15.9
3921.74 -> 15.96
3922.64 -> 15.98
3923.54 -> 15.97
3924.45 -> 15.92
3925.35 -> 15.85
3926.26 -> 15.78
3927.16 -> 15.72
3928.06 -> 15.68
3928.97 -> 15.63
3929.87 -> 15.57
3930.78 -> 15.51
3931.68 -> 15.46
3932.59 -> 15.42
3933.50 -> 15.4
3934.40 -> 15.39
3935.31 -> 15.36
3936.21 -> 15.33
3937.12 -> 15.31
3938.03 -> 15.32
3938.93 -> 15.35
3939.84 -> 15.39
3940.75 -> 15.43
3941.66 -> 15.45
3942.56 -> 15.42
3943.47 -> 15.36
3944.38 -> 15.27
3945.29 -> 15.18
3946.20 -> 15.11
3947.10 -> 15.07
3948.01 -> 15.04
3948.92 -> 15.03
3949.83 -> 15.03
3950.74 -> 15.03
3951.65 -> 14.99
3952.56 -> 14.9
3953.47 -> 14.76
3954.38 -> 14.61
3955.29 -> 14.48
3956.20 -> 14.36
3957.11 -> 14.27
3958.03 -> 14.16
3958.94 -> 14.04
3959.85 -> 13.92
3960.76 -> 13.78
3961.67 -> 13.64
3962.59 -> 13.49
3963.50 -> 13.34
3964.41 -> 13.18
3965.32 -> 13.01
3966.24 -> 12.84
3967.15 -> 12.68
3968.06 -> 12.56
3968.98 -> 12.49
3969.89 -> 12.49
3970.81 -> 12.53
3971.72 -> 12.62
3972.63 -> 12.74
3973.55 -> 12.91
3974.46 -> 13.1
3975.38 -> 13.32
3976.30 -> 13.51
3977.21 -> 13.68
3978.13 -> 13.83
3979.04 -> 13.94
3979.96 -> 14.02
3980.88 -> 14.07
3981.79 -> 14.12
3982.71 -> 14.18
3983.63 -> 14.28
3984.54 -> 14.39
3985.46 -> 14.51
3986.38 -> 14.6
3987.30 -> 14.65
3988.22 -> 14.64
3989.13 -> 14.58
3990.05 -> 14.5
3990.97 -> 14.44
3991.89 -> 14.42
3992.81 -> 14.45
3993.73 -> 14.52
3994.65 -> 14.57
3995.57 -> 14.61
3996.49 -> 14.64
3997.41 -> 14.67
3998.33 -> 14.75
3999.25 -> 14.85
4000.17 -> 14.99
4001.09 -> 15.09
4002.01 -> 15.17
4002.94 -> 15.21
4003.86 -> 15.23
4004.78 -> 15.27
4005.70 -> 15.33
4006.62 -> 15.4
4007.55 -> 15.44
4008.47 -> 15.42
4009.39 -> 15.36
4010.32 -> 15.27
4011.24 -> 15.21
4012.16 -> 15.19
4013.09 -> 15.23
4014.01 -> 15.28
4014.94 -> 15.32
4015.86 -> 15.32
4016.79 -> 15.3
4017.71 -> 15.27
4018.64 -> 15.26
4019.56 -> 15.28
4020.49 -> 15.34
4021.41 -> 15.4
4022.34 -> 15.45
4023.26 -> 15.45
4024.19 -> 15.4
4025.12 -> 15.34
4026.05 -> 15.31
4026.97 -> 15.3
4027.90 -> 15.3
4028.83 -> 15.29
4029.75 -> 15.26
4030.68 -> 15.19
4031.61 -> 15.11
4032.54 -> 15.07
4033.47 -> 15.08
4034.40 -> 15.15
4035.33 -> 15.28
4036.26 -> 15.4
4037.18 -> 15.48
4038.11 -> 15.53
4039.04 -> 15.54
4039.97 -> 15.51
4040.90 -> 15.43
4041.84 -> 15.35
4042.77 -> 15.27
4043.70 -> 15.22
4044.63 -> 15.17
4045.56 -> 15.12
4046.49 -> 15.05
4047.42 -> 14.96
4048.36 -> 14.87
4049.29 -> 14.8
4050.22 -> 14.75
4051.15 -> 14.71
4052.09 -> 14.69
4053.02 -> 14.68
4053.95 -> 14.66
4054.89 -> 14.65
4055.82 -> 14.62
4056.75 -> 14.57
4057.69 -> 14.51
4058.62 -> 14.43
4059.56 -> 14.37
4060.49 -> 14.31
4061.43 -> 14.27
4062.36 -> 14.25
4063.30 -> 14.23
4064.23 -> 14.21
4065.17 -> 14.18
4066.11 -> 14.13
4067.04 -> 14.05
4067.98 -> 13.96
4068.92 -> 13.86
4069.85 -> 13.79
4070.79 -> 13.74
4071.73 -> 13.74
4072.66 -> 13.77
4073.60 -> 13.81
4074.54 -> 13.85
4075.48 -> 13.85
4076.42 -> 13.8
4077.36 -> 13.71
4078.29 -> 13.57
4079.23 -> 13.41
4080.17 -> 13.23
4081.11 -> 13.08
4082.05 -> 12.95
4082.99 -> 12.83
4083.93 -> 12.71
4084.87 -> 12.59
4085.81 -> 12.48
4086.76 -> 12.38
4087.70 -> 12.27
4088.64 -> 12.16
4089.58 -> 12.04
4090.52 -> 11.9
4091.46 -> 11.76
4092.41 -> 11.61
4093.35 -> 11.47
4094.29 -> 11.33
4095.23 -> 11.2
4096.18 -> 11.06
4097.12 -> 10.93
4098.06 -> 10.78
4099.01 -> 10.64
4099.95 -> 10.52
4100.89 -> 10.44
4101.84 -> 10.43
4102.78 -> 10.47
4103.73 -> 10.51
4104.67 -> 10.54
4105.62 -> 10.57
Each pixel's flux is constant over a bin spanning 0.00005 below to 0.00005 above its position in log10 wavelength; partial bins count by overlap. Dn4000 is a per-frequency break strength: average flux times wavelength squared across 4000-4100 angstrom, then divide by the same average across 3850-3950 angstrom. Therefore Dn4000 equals 0.97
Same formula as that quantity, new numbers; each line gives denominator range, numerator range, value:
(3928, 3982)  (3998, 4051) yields 1.10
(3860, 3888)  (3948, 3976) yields 0.90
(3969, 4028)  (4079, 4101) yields 0.85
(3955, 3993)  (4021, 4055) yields 1.14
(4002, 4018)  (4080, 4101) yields 0.81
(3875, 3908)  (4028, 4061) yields 1.04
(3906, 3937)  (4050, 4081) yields 0.96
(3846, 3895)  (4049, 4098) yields 0.93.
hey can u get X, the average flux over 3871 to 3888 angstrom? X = 15.7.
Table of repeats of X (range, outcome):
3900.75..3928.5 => 15.9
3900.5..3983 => 14.9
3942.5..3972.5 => 14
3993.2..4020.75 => 15.1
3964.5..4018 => 14.3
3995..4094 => 14.5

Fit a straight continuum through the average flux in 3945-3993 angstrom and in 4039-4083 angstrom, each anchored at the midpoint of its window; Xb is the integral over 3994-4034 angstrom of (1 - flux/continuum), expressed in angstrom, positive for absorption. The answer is -2.9 angstrom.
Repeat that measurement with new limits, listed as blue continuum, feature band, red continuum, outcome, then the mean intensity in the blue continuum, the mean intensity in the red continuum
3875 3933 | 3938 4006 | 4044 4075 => 3.64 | 15.7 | 14.4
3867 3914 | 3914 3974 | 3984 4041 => 2.61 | 15.7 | 15.1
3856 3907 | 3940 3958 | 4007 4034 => 0.65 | 15.8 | 15.3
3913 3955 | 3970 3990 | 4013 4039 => 2.06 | 15.5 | 15.3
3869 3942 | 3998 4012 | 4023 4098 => -0.55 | 15.7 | 14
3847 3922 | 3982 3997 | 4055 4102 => -0.18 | 15.9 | 13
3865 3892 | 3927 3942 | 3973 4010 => -0.35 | 15.7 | 14.5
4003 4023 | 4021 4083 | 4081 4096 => -4.31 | 15.3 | 12.1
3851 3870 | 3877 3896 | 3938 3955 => 0.80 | 16.3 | 15.1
